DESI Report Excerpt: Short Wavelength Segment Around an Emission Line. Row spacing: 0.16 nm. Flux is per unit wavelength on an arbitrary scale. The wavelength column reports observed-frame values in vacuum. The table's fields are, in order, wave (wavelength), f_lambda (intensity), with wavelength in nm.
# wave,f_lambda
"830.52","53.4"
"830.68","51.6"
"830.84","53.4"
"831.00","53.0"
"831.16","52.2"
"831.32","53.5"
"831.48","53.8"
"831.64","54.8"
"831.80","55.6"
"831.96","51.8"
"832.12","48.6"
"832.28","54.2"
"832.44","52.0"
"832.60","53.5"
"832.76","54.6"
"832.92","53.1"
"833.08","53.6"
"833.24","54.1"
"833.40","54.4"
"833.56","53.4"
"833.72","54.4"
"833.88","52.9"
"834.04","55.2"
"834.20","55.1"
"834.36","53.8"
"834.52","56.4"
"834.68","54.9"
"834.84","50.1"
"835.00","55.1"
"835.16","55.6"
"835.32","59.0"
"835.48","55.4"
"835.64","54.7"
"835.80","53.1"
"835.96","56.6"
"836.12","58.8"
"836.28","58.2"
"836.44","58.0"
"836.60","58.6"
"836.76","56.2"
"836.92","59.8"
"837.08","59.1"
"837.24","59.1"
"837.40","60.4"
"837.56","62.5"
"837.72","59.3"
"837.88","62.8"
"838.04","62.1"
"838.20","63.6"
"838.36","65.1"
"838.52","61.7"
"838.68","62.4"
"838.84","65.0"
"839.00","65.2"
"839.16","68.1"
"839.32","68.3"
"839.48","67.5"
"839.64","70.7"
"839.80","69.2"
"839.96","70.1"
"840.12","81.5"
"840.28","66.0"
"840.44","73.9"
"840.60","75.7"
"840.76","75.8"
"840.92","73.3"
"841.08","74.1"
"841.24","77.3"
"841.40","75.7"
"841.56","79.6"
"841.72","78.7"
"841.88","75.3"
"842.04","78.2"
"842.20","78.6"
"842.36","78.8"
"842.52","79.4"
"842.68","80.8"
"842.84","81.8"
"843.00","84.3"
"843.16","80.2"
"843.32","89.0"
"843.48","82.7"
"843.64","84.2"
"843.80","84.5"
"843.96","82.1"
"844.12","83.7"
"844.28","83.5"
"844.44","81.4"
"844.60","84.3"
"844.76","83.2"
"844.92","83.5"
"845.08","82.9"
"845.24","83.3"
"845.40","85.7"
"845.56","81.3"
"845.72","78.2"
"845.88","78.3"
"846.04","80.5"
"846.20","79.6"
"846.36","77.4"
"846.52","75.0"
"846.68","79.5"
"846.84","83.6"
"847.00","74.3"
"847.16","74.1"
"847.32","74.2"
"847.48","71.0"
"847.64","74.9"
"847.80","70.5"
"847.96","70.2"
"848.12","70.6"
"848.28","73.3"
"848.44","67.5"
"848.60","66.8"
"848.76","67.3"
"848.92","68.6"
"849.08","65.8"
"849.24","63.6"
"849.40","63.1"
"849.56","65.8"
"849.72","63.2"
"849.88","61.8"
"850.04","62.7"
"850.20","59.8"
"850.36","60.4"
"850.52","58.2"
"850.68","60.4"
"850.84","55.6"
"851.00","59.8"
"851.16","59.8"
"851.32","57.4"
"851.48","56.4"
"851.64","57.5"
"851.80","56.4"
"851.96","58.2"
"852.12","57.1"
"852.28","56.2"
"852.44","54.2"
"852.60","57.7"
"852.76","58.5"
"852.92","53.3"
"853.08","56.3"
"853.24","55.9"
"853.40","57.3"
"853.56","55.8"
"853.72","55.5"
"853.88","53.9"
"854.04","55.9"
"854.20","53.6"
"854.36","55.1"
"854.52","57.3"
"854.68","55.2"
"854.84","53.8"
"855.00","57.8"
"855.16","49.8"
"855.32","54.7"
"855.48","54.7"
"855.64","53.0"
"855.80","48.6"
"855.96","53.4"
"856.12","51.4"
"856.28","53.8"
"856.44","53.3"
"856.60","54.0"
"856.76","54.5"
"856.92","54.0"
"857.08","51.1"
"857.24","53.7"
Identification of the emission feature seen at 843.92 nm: Mg II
